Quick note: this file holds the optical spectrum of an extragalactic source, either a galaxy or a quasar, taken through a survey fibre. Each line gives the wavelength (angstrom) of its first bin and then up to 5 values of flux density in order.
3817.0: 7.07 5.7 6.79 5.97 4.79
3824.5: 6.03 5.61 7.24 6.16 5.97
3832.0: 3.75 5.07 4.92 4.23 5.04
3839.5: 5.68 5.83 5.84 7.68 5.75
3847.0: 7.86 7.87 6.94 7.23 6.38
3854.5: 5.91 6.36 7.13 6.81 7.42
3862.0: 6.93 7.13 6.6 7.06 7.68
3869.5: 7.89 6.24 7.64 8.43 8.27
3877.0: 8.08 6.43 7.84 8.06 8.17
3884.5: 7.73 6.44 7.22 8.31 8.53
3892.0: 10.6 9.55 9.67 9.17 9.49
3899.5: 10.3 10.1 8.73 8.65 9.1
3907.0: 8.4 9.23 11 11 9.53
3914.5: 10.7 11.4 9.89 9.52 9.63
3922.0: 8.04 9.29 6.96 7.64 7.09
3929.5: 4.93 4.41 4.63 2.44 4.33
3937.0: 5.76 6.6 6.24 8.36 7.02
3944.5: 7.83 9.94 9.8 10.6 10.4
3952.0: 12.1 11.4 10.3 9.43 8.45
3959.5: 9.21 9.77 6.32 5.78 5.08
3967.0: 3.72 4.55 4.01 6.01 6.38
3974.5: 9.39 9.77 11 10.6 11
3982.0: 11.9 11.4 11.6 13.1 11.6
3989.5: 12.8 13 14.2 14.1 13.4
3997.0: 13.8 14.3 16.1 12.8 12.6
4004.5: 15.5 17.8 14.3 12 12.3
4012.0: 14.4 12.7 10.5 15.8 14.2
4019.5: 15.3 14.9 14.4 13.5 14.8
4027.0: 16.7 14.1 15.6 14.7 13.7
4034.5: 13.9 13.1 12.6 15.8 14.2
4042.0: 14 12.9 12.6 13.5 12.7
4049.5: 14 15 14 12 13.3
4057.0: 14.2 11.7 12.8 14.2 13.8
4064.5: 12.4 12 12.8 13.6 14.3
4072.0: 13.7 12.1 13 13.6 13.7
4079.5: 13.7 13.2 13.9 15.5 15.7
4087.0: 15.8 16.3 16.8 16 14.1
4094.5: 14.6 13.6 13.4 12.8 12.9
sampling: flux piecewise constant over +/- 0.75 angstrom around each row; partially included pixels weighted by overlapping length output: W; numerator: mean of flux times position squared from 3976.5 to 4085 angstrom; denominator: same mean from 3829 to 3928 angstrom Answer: 1.87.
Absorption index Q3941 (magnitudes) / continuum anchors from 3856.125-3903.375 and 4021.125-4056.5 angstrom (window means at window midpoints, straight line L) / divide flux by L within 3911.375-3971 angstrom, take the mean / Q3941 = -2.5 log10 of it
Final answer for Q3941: 0.29 mag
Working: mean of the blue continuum 8.03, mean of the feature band 7.81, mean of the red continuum 14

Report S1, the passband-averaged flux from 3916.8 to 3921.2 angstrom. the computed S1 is 9.68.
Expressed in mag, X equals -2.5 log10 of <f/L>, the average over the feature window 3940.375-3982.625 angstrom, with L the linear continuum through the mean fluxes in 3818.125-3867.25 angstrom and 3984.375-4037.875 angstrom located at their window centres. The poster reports 0.333 mag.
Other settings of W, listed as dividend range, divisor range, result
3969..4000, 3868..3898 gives 1.45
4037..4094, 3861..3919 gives 1.75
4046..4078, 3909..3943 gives 1.85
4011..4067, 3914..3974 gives 1.89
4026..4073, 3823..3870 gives 2.38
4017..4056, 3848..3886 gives 2.11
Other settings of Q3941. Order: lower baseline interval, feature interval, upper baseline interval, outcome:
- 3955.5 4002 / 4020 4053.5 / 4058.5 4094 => -0.14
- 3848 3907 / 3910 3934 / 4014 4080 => 0.14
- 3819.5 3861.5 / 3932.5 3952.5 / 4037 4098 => 0.26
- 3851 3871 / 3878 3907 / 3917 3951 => -0.21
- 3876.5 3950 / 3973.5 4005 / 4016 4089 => -0.10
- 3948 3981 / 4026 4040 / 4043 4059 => -0.18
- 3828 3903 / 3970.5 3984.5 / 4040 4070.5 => 0.13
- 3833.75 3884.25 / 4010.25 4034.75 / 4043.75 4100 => -0.17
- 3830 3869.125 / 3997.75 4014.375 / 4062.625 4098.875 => -0.21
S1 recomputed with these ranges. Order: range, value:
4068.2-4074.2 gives 13.4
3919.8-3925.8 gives 8.46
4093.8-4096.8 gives 14.1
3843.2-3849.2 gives 7.27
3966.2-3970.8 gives 4.12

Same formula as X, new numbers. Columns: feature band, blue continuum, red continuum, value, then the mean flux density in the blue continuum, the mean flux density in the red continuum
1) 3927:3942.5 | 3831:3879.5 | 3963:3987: 0.372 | 6.63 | 8.38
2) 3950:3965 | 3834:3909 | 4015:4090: 0.146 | 7.56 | 13.9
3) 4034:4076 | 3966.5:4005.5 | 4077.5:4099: 0.013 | 11.2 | 14.7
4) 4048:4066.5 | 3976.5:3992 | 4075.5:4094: 0.057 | 11.8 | 14.8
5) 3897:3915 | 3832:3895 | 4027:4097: -0.133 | 7.08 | 13.9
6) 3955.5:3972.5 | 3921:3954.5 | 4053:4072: 0.293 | 7.57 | 13.1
